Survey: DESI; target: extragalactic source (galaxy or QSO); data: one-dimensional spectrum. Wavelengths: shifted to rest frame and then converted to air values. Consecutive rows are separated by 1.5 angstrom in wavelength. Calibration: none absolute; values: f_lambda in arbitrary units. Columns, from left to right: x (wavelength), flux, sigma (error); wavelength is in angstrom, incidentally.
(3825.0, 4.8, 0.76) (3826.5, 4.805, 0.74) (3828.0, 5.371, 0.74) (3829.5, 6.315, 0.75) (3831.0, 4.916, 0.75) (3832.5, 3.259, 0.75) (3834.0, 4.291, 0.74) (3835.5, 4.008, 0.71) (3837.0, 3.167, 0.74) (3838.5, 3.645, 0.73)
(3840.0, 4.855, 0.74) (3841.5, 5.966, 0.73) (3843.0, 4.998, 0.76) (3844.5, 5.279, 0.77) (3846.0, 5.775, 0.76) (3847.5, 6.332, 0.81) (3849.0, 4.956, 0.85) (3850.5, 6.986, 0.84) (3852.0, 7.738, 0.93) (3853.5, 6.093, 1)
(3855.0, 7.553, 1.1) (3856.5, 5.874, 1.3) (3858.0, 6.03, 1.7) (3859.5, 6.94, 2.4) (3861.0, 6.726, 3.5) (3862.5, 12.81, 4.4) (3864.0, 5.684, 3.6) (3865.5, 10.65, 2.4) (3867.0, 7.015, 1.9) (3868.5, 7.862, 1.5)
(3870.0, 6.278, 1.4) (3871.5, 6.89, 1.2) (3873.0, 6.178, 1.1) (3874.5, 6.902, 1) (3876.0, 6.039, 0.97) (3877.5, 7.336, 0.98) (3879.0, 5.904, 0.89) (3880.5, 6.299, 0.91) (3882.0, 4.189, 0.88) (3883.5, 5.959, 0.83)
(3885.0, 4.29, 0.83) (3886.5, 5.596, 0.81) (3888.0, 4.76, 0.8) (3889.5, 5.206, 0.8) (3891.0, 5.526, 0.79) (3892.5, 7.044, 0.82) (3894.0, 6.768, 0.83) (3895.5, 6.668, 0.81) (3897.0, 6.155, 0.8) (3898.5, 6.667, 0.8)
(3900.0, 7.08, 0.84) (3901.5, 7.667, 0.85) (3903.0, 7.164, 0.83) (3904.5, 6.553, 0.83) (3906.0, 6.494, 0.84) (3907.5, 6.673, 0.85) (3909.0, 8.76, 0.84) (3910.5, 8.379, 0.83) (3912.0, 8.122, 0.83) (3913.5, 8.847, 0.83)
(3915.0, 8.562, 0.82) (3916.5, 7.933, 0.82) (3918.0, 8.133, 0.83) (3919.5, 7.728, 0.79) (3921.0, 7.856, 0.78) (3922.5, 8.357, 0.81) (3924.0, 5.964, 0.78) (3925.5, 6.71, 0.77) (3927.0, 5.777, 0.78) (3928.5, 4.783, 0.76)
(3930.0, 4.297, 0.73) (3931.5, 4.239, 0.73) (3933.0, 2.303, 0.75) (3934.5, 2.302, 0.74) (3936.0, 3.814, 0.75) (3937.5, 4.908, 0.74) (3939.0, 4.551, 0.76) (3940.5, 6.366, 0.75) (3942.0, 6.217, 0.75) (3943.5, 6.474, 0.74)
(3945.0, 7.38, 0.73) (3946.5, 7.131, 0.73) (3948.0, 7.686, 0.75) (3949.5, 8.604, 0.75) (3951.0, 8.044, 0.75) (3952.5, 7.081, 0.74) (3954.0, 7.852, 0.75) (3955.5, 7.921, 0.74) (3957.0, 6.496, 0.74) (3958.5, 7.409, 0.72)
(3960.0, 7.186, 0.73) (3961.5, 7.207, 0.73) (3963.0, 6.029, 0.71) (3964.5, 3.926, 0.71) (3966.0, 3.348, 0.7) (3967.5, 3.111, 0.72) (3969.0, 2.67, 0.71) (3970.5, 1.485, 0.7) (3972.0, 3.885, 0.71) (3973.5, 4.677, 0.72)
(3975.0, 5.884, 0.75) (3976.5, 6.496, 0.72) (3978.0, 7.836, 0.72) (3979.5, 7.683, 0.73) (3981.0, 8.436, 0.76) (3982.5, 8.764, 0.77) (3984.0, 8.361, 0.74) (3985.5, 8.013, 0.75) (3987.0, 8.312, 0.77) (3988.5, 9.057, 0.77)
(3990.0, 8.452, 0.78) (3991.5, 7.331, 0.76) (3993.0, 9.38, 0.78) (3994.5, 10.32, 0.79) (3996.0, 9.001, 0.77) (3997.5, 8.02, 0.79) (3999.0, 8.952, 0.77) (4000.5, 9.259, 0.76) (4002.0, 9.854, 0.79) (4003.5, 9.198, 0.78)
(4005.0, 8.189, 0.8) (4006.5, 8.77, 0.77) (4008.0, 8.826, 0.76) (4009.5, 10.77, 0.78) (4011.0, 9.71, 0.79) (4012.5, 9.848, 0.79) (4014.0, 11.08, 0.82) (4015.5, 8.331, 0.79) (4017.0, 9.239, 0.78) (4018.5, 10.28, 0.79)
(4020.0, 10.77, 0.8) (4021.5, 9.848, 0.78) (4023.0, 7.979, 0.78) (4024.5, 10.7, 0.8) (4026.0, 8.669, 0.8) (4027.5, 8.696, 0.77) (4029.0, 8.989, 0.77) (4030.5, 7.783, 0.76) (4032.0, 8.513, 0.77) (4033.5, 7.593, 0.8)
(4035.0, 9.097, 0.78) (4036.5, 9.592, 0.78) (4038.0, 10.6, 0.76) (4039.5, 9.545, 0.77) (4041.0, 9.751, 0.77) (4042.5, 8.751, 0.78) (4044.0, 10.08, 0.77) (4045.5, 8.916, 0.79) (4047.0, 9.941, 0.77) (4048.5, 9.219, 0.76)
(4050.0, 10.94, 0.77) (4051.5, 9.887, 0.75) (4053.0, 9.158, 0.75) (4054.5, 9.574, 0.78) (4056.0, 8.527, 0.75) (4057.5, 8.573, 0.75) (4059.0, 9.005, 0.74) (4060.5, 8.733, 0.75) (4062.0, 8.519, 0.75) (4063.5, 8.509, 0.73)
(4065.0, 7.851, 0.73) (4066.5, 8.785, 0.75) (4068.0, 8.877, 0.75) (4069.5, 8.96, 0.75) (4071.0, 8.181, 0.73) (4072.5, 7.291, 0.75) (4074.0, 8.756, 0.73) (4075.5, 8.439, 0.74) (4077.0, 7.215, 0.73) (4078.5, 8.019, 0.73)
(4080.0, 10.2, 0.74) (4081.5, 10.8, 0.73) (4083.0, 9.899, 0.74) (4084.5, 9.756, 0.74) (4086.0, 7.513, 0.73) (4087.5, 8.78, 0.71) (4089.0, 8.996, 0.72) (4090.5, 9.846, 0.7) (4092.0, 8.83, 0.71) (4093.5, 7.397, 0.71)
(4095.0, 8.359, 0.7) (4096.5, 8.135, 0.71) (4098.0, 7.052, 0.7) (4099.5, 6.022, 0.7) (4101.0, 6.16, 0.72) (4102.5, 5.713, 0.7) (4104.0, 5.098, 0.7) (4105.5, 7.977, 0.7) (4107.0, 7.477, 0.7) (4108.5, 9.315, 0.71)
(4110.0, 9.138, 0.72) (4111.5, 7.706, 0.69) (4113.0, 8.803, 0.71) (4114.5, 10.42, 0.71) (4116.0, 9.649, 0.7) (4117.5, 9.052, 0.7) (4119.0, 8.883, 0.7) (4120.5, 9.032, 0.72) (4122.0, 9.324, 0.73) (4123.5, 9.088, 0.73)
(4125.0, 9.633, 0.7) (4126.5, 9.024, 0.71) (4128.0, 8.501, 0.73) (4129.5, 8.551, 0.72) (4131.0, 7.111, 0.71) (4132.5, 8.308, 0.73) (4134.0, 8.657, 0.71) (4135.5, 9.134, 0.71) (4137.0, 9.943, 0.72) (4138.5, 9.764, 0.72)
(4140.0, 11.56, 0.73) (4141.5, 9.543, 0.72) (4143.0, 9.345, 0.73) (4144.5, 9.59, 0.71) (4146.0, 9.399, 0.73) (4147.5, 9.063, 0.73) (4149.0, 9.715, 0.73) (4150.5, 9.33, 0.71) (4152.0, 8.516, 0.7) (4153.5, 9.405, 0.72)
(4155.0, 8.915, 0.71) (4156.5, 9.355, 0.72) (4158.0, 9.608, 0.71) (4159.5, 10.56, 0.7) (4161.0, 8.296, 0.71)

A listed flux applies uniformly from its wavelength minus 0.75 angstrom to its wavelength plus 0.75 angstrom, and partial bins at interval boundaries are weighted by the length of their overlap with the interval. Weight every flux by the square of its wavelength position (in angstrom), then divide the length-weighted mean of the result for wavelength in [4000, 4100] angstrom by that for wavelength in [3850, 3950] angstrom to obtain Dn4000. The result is 1.47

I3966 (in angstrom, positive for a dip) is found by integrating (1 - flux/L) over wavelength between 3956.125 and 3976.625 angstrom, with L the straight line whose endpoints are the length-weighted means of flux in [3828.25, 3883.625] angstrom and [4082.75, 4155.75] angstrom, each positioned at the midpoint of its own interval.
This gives 6.4 angstrom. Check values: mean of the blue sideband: 6.15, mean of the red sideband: 8.69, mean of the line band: 4.96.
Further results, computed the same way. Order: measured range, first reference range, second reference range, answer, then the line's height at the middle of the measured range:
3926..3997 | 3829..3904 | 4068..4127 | 7.77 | 7.11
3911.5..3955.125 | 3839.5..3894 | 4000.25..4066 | 6.10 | 7.55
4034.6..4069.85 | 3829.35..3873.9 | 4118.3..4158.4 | -4.05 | 8.28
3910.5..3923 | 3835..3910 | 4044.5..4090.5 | -2.23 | 6.96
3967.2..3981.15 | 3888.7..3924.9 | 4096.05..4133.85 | 4.47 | 7.57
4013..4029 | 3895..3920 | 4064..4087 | -2.35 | 8.32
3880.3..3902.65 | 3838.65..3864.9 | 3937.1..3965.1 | 2.02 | 6.6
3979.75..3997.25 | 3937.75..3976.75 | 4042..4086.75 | -4.61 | 6.83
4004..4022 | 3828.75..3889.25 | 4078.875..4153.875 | -4.58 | 7.67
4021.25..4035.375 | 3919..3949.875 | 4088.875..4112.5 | -3.84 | 6.87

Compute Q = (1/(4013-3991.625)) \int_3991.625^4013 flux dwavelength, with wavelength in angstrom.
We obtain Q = 9.23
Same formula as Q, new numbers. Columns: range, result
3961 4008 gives 7.18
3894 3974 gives 6.27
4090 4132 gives 8.25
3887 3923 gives 7.19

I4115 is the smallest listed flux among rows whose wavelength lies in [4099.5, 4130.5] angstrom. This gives 5.098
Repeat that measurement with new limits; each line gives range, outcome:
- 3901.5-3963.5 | 2.302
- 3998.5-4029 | 7.979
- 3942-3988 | 1.485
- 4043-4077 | 7.215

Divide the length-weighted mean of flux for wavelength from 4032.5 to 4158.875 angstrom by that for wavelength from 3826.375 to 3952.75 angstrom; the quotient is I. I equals 1.40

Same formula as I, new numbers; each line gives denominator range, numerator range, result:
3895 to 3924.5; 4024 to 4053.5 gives 1.24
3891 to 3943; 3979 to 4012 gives 1.37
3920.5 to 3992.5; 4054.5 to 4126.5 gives 1.36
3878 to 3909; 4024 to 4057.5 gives 1.49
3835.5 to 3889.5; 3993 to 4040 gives 1.49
